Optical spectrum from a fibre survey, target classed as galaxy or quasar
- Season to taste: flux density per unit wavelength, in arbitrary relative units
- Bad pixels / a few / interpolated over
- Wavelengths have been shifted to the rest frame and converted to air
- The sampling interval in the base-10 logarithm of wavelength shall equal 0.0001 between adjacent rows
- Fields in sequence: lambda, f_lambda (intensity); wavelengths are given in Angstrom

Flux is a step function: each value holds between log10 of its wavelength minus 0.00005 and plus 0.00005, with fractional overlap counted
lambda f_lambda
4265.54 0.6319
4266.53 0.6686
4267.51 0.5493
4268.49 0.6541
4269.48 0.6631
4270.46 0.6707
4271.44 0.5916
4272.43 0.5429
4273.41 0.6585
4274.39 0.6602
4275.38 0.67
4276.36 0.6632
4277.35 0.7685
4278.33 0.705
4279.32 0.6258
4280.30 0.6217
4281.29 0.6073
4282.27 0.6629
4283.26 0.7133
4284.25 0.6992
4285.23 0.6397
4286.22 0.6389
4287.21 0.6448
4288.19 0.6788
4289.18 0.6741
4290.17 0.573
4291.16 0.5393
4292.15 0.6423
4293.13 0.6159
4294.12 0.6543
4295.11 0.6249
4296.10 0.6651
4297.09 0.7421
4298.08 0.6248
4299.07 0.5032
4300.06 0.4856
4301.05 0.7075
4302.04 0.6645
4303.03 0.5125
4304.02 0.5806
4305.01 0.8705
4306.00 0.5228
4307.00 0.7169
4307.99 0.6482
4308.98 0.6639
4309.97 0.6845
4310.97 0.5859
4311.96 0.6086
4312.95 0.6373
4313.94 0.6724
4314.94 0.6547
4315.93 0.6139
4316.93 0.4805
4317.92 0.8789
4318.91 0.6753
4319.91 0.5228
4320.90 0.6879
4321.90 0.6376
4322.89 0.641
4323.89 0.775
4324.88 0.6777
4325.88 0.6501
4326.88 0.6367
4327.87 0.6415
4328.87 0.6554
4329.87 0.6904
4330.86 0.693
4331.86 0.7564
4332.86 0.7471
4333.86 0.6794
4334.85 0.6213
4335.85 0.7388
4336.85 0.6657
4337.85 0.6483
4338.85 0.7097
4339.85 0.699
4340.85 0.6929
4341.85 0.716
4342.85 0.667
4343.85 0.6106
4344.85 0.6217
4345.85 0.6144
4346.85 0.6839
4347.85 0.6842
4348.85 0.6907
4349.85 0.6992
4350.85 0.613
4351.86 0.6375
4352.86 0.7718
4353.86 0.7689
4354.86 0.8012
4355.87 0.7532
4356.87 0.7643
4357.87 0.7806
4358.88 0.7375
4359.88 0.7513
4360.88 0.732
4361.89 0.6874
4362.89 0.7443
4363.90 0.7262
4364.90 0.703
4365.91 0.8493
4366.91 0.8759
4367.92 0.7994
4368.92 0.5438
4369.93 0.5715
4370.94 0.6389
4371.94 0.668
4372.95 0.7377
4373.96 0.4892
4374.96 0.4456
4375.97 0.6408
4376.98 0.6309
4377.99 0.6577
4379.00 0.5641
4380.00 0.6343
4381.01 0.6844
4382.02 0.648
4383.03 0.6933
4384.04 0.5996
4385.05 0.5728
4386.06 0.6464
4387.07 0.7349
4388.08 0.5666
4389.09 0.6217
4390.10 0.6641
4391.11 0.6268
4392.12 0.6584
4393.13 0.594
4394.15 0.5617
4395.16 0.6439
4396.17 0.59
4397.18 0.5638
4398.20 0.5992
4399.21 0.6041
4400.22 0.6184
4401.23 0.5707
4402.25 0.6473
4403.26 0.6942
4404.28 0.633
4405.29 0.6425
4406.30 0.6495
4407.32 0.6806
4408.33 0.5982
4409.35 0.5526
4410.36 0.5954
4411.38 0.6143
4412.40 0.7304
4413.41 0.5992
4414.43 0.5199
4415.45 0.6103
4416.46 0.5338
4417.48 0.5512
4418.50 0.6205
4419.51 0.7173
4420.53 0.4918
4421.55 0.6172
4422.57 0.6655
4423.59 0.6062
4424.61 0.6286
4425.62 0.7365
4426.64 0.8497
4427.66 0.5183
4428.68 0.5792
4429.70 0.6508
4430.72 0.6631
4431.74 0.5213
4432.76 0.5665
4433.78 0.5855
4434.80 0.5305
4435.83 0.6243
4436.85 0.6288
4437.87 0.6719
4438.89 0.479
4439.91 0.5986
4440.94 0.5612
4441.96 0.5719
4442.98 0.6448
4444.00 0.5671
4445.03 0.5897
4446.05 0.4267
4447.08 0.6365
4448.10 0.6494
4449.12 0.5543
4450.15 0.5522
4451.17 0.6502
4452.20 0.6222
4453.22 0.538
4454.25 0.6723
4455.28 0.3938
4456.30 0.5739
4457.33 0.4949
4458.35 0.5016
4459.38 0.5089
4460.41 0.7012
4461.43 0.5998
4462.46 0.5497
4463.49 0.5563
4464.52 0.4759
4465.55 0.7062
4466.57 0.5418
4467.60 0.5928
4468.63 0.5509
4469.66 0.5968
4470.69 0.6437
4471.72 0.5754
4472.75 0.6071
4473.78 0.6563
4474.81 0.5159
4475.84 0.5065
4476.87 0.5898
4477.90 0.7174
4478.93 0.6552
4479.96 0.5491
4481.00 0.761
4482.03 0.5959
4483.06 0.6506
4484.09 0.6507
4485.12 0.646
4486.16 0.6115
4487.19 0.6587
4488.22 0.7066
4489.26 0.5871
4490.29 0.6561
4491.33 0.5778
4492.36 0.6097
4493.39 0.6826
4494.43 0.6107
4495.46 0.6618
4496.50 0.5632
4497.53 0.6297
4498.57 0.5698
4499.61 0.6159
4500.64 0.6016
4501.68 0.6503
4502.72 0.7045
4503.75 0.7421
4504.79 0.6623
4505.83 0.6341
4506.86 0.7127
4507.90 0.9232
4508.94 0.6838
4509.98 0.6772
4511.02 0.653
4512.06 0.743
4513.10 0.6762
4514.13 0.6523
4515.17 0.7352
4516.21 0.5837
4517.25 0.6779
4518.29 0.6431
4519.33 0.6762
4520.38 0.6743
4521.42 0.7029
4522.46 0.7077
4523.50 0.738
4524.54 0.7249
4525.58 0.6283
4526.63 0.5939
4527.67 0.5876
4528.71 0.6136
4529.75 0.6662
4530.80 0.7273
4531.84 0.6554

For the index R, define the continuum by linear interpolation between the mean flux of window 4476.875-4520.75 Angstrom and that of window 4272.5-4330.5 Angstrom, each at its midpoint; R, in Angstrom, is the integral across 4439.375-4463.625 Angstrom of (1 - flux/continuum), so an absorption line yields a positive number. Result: 3.10 Angstrom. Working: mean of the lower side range 0.648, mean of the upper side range 0.658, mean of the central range 0.572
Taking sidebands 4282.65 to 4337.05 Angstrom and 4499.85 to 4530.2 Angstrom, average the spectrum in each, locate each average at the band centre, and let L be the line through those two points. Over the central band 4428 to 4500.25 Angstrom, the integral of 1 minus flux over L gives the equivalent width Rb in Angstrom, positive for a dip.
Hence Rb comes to 8.1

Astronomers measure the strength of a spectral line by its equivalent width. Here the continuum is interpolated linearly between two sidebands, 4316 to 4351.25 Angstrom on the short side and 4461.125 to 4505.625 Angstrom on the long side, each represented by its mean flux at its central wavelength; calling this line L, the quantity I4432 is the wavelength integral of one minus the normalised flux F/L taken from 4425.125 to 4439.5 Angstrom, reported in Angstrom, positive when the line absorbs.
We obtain 0.50 Angstrom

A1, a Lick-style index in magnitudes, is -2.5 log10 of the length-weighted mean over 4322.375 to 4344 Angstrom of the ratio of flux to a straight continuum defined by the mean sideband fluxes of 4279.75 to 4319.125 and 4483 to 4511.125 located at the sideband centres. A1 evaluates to -0.07 mag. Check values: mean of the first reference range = 0.641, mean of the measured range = 0.683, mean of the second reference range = 0.655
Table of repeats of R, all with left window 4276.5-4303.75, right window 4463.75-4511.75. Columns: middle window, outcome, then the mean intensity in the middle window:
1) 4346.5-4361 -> -2.0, 0.725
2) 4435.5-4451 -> 1.2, 0.585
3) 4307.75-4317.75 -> 0.1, 0.633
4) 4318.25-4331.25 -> -0.5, 0.663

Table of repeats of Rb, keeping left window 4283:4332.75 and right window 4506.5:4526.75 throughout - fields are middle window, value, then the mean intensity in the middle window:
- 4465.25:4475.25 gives 1.2 Angstrom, 0.597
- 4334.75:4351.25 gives -0.4 Angstrom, 0.671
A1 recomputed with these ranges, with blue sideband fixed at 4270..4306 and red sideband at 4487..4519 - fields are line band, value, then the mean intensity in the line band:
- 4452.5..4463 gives 0.183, 0.555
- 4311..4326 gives -0.014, 0.652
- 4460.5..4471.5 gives 0.125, 0.586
